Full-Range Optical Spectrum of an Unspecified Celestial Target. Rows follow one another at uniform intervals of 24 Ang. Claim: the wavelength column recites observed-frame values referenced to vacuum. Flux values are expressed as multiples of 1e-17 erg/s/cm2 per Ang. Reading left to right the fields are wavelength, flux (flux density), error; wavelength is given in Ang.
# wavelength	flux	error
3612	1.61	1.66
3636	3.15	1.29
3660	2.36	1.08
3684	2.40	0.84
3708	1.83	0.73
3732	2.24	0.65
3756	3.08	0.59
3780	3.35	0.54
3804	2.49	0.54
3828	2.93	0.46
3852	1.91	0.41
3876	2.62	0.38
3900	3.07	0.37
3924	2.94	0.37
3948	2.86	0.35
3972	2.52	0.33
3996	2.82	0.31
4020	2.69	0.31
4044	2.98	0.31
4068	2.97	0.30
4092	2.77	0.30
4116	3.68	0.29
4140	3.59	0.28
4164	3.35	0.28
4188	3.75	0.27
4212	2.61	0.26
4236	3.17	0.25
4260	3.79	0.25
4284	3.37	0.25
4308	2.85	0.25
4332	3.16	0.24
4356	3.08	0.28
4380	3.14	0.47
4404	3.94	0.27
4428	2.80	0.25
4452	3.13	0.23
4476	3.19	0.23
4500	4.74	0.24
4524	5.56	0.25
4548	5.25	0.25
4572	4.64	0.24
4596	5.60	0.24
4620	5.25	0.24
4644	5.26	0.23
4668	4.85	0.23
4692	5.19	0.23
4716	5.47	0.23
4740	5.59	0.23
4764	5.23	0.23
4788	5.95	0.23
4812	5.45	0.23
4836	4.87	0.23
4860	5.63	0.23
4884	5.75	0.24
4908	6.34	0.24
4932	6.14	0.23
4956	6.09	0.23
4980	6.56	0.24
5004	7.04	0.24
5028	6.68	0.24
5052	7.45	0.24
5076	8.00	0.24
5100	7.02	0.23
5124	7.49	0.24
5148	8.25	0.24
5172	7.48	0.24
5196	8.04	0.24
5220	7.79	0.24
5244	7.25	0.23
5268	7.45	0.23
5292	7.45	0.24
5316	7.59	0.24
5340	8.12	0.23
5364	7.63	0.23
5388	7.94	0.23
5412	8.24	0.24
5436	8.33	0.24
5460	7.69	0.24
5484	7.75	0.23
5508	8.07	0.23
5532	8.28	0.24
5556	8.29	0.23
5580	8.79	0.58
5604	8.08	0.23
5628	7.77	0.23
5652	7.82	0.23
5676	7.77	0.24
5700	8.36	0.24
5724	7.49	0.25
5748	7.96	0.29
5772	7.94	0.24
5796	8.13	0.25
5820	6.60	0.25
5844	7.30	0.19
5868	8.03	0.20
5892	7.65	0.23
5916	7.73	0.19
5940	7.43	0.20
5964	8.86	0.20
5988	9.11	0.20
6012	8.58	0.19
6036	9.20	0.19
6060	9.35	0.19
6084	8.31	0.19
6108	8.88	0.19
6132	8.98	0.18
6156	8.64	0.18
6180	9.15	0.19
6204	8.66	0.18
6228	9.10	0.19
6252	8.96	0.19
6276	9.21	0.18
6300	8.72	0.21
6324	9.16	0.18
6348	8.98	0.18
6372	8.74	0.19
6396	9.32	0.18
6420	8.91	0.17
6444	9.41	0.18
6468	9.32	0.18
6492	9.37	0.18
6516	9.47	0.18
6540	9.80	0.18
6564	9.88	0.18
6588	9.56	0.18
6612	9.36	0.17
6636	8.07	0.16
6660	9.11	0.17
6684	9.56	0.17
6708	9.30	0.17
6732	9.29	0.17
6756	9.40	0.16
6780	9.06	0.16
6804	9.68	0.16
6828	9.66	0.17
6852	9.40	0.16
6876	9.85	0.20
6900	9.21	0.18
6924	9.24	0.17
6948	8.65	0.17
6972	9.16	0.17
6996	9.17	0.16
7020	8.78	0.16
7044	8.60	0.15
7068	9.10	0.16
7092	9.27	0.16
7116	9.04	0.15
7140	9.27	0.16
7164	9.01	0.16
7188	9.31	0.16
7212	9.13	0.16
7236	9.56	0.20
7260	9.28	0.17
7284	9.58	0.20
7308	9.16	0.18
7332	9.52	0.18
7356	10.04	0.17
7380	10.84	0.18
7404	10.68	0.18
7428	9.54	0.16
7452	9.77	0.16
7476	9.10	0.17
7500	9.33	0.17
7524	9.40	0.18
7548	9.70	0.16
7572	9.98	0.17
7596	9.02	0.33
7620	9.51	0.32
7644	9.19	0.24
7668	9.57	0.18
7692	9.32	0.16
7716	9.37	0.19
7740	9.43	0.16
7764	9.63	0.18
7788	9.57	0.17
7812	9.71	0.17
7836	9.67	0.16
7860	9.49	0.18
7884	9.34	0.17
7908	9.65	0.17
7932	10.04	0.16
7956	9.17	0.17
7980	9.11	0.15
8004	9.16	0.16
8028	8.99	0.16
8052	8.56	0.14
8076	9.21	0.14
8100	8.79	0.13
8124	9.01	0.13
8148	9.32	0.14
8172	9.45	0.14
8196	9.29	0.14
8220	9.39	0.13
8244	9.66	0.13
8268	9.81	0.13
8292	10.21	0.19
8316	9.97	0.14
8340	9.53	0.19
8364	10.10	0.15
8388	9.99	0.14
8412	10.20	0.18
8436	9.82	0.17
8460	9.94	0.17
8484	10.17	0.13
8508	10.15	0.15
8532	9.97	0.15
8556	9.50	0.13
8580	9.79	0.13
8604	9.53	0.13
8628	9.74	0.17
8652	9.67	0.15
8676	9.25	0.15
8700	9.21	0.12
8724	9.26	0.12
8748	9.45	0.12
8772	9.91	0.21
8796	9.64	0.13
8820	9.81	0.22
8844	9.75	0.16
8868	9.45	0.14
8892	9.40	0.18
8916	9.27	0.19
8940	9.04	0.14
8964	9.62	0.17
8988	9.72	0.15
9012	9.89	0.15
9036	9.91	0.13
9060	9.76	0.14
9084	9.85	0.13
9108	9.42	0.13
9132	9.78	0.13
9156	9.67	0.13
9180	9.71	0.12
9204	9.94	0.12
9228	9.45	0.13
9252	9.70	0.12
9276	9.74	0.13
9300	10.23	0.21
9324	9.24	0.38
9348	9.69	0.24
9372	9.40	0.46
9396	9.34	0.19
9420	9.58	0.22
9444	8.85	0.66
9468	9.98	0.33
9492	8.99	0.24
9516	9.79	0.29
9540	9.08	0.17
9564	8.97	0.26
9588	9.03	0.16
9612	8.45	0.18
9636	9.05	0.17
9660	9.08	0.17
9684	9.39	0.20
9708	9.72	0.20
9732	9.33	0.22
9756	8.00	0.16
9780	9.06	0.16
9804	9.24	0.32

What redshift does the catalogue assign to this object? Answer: 0.13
